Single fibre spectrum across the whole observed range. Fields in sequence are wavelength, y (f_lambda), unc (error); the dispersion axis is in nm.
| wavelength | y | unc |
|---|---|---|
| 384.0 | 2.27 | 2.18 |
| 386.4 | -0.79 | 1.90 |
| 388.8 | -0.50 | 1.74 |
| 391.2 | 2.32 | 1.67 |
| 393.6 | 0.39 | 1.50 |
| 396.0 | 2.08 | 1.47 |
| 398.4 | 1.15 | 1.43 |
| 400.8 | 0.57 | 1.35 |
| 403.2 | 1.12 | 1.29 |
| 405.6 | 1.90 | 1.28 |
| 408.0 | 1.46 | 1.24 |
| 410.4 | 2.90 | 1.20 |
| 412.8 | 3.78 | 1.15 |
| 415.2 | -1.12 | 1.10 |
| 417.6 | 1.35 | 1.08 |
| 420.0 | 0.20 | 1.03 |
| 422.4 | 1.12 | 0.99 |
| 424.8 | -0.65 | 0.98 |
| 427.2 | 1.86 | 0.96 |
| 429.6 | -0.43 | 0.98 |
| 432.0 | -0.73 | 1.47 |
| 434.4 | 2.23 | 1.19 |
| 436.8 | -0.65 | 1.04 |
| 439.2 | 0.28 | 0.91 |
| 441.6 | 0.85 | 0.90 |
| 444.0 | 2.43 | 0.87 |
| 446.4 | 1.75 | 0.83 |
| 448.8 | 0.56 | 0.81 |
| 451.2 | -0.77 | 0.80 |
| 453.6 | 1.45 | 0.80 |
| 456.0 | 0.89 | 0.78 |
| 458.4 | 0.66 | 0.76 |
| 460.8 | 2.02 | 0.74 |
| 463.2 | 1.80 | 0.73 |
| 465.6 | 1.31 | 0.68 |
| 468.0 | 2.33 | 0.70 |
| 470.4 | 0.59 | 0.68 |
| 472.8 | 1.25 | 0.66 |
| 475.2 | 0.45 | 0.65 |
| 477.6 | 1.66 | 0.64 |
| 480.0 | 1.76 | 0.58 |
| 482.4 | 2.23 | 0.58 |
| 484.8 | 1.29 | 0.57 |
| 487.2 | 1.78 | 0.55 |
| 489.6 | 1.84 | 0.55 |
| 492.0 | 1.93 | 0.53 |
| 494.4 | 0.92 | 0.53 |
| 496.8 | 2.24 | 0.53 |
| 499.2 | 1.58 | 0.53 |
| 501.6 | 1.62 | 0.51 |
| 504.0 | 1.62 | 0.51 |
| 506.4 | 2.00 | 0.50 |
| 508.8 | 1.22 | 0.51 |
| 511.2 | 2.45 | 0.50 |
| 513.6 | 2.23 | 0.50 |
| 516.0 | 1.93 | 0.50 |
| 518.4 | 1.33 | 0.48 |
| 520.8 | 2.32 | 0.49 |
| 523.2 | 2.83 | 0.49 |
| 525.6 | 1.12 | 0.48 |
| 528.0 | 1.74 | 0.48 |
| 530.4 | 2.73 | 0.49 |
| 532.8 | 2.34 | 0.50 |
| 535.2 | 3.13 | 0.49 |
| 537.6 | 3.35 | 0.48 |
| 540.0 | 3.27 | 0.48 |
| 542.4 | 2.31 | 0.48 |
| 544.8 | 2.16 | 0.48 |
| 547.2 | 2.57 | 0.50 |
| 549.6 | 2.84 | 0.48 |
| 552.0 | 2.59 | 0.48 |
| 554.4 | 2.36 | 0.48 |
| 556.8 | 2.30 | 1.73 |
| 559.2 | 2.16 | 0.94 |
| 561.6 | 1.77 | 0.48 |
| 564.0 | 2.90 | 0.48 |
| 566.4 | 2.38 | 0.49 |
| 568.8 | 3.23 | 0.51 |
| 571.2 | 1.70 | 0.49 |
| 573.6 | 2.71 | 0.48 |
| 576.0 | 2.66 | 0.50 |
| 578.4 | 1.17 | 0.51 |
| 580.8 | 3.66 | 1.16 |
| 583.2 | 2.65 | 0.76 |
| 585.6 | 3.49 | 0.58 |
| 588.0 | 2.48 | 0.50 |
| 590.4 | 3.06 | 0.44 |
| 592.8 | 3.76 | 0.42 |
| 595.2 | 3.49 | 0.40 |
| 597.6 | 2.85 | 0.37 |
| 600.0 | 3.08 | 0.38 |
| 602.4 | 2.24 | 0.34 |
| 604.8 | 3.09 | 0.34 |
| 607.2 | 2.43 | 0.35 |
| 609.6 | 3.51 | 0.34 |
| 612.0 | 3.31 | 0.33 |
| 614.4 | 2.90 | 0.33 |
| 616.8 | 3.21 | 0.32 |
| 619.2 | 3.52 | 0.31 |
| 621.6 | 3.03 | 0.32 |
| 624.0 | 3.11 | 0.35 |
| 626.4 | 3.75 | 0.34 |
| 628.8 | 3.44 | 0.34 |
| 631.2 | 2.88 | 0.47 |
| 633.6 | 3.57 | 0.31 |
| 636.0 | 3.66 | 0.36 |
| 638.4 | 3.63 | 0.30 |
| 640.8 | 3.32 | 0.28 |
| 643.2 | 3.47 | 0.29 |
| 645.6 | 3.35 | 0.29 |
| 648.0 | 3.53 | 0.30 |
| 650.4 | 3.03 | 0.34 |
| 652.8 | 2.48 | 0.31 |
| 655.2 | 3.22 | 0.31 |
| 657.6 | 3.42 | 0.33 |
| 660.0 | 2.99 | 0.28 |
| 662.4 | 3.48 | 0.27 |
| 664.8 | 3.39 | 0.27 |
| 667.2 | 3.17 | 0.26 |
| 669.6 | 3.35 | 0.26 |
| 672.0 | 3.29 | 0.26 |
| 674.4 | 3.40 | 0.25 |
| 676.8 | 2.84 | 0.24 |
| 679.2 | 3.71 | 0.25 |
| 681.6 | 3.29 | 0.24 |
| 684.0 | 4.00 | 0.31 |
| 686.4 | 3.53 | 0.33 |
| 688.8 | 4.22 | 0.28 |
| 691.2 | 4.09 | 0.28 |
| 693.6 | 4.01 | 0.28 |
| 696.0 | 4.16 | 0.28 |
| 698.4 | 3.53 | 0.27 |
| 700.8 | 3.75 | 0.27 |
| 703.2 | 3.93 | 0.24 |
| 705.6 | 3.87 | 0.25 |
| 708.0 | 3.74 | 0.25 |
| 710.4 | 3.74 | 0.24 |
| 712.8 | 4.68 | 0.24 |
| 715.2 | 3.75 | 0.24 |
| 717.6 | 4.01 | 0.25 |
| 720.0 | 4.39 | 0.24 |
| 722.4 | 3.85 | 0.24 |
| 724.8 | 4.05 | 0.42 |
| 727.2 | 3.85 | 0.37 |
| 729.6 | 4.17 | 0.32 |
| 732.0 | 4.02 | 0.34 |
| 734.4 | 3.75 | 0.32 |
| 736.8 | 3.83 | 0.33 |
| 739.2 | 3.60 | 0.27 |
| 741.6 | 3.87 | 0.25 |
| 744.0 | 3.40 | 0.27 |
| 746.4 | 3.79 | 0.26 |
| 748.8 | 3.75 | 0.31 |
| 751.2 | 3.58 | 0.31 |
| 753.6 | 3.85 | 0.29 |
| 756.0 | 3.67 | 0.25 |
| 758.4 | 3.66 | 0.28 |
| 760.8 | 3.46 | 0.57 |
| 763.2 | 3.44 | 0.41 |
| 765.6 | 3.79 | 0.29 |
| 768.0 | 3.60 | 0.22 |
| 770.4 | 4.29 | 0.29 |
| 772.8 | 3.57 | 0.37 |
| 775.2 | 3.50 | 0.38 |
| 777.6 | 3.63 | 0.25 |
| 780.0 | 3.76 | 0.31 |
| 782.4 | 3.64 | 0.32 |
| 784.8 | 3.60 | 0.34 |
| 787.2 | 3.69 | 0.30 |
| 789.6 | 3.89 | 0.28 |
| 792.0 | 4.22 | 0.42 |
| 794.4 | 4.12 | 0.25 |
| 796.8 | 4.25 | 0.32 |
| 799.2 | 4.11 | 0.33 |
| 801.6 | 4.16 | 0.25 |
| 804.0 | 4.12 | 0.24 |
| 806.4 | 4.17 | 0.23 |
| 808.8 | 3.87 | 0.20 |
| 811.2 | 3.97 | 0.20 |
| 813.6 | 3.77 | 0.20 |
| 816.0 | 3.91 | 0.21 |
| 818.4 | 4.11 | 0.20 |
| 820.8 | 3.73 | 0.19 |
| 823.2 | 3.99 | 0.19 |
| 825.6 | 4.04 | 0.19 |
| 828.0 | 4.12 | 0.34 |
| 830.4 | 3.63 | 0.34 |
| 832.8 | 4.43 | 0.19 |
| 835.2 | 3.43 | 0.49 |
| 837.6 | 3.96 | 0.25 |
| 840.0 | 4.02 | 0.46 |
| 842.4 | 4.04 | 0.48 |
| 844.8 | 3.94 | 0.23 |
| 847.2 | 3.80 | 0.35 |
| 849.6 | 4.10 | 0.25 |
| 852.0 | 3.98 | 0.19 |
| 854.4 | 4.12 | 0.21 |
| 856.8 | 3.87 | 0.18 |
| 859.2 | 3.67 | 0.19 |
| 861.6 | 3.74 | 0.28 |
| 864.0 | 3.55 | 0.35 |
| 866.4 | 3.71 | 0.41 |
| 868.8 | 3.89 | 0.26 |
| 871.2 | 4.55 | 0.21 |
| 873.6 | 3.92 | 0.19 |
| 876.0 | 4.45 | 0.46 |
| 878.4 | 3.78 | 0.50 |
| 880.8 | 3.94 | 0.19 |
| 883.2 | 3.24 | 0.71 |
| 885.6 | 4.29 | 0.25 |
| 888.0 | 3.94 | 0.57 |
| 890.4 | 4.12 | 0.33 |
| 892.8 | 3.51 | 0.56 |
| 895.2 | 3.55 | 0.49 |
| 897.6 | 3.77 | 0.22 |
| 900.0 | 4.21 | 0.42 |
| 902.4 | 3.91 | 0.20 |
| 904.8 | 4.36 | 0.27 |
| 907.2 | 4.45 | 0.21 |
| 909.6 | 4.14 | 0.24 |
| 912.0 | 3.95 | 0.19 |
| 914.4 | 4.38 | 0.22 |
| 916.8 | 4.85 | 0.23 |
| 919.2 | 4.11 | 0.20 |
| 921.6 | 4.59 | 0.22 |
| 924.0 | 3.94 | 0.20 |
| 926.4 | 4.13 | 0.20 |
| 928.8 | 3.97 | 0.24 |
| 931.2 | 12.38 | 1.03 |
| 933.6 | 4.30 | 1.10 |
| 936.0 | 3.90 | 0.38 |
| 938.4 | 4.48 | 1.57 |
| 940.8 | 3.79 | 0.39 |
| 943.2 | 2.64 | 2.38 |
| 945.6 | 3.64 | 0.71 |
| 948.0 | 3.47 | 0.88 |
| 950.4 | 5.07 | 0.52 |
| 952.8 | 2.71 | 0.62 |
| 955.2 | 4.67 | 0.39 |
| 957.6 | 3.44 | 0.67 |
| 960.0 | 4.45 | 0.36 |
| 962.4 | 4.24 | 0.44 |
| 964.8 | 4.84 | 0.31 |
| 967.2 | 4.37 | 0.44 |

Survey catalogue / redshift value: 0.516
